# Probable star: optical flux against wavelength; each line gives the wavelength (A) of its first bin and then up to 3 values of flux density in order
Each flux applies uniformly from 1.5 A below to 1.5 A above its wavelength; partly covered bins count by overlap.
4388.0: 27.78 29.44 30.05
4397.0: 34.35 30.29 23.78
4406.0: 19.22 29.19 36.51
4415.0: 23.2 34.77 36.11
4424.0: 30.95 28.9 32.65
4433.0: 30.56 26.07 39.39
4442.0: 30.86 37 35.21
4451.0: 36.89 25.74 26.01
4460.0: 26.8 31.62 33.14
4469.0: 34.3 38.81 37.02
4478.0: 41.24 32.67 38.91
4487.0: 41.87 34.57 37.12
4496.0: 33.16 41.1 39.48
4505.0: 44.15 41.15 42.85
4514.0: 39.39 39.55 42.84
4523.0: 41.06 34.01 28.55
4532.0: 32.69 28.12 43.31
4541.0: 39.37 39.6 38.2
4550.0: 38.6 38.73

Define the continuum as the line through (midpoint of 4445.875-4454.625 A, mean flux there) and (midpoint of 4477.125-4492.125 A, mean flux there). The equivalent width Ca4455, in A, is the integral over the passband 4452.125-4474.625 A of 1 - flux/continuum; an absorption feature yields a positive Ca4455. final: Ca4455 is 2.51 A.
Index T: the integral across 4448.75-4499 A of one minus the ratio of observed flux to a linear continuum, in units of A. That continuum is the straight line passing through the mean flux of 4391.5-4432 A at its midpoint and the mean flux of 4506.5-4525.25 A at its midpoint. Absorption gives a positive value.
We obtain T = 2.7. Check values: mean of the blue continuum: 30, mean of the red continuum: 40.9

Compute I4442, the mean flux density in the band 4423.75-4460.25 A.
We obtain 31.5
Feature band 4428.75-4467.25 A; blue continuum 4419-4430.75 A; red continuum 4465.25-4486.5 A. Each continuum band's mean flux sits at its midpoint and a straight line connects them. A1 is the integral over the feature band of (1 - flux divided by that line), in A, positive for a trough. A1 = 3.0 A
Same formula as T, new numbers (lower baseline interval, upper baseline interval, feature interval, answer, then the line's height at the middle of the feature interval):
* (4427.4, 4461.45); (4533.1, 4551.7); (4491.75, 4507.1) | -1.8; 35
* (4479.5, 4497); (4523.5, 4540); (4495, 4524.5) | -4.5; 35.2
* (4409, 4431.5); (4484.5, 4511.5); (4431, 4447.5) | 0.3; 33.6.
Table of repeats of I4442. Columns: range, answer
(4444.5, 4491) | 34.4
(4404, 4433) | 30.1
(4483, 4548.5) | 38.2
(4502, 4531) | 39.2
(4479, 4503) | 37.4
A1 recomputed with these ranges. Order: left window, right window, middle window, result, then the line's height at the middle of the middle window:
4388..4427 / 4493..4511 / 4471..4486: -0.2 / 37.3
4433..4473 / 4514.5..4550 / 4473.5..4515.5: -4.9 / 34.8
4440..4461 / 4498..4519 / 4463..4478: -0.5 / 34.8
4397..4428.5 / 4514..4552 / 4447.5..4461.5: 1.0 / 32.2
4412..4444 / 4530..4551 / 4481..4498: -1.1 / 34.5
